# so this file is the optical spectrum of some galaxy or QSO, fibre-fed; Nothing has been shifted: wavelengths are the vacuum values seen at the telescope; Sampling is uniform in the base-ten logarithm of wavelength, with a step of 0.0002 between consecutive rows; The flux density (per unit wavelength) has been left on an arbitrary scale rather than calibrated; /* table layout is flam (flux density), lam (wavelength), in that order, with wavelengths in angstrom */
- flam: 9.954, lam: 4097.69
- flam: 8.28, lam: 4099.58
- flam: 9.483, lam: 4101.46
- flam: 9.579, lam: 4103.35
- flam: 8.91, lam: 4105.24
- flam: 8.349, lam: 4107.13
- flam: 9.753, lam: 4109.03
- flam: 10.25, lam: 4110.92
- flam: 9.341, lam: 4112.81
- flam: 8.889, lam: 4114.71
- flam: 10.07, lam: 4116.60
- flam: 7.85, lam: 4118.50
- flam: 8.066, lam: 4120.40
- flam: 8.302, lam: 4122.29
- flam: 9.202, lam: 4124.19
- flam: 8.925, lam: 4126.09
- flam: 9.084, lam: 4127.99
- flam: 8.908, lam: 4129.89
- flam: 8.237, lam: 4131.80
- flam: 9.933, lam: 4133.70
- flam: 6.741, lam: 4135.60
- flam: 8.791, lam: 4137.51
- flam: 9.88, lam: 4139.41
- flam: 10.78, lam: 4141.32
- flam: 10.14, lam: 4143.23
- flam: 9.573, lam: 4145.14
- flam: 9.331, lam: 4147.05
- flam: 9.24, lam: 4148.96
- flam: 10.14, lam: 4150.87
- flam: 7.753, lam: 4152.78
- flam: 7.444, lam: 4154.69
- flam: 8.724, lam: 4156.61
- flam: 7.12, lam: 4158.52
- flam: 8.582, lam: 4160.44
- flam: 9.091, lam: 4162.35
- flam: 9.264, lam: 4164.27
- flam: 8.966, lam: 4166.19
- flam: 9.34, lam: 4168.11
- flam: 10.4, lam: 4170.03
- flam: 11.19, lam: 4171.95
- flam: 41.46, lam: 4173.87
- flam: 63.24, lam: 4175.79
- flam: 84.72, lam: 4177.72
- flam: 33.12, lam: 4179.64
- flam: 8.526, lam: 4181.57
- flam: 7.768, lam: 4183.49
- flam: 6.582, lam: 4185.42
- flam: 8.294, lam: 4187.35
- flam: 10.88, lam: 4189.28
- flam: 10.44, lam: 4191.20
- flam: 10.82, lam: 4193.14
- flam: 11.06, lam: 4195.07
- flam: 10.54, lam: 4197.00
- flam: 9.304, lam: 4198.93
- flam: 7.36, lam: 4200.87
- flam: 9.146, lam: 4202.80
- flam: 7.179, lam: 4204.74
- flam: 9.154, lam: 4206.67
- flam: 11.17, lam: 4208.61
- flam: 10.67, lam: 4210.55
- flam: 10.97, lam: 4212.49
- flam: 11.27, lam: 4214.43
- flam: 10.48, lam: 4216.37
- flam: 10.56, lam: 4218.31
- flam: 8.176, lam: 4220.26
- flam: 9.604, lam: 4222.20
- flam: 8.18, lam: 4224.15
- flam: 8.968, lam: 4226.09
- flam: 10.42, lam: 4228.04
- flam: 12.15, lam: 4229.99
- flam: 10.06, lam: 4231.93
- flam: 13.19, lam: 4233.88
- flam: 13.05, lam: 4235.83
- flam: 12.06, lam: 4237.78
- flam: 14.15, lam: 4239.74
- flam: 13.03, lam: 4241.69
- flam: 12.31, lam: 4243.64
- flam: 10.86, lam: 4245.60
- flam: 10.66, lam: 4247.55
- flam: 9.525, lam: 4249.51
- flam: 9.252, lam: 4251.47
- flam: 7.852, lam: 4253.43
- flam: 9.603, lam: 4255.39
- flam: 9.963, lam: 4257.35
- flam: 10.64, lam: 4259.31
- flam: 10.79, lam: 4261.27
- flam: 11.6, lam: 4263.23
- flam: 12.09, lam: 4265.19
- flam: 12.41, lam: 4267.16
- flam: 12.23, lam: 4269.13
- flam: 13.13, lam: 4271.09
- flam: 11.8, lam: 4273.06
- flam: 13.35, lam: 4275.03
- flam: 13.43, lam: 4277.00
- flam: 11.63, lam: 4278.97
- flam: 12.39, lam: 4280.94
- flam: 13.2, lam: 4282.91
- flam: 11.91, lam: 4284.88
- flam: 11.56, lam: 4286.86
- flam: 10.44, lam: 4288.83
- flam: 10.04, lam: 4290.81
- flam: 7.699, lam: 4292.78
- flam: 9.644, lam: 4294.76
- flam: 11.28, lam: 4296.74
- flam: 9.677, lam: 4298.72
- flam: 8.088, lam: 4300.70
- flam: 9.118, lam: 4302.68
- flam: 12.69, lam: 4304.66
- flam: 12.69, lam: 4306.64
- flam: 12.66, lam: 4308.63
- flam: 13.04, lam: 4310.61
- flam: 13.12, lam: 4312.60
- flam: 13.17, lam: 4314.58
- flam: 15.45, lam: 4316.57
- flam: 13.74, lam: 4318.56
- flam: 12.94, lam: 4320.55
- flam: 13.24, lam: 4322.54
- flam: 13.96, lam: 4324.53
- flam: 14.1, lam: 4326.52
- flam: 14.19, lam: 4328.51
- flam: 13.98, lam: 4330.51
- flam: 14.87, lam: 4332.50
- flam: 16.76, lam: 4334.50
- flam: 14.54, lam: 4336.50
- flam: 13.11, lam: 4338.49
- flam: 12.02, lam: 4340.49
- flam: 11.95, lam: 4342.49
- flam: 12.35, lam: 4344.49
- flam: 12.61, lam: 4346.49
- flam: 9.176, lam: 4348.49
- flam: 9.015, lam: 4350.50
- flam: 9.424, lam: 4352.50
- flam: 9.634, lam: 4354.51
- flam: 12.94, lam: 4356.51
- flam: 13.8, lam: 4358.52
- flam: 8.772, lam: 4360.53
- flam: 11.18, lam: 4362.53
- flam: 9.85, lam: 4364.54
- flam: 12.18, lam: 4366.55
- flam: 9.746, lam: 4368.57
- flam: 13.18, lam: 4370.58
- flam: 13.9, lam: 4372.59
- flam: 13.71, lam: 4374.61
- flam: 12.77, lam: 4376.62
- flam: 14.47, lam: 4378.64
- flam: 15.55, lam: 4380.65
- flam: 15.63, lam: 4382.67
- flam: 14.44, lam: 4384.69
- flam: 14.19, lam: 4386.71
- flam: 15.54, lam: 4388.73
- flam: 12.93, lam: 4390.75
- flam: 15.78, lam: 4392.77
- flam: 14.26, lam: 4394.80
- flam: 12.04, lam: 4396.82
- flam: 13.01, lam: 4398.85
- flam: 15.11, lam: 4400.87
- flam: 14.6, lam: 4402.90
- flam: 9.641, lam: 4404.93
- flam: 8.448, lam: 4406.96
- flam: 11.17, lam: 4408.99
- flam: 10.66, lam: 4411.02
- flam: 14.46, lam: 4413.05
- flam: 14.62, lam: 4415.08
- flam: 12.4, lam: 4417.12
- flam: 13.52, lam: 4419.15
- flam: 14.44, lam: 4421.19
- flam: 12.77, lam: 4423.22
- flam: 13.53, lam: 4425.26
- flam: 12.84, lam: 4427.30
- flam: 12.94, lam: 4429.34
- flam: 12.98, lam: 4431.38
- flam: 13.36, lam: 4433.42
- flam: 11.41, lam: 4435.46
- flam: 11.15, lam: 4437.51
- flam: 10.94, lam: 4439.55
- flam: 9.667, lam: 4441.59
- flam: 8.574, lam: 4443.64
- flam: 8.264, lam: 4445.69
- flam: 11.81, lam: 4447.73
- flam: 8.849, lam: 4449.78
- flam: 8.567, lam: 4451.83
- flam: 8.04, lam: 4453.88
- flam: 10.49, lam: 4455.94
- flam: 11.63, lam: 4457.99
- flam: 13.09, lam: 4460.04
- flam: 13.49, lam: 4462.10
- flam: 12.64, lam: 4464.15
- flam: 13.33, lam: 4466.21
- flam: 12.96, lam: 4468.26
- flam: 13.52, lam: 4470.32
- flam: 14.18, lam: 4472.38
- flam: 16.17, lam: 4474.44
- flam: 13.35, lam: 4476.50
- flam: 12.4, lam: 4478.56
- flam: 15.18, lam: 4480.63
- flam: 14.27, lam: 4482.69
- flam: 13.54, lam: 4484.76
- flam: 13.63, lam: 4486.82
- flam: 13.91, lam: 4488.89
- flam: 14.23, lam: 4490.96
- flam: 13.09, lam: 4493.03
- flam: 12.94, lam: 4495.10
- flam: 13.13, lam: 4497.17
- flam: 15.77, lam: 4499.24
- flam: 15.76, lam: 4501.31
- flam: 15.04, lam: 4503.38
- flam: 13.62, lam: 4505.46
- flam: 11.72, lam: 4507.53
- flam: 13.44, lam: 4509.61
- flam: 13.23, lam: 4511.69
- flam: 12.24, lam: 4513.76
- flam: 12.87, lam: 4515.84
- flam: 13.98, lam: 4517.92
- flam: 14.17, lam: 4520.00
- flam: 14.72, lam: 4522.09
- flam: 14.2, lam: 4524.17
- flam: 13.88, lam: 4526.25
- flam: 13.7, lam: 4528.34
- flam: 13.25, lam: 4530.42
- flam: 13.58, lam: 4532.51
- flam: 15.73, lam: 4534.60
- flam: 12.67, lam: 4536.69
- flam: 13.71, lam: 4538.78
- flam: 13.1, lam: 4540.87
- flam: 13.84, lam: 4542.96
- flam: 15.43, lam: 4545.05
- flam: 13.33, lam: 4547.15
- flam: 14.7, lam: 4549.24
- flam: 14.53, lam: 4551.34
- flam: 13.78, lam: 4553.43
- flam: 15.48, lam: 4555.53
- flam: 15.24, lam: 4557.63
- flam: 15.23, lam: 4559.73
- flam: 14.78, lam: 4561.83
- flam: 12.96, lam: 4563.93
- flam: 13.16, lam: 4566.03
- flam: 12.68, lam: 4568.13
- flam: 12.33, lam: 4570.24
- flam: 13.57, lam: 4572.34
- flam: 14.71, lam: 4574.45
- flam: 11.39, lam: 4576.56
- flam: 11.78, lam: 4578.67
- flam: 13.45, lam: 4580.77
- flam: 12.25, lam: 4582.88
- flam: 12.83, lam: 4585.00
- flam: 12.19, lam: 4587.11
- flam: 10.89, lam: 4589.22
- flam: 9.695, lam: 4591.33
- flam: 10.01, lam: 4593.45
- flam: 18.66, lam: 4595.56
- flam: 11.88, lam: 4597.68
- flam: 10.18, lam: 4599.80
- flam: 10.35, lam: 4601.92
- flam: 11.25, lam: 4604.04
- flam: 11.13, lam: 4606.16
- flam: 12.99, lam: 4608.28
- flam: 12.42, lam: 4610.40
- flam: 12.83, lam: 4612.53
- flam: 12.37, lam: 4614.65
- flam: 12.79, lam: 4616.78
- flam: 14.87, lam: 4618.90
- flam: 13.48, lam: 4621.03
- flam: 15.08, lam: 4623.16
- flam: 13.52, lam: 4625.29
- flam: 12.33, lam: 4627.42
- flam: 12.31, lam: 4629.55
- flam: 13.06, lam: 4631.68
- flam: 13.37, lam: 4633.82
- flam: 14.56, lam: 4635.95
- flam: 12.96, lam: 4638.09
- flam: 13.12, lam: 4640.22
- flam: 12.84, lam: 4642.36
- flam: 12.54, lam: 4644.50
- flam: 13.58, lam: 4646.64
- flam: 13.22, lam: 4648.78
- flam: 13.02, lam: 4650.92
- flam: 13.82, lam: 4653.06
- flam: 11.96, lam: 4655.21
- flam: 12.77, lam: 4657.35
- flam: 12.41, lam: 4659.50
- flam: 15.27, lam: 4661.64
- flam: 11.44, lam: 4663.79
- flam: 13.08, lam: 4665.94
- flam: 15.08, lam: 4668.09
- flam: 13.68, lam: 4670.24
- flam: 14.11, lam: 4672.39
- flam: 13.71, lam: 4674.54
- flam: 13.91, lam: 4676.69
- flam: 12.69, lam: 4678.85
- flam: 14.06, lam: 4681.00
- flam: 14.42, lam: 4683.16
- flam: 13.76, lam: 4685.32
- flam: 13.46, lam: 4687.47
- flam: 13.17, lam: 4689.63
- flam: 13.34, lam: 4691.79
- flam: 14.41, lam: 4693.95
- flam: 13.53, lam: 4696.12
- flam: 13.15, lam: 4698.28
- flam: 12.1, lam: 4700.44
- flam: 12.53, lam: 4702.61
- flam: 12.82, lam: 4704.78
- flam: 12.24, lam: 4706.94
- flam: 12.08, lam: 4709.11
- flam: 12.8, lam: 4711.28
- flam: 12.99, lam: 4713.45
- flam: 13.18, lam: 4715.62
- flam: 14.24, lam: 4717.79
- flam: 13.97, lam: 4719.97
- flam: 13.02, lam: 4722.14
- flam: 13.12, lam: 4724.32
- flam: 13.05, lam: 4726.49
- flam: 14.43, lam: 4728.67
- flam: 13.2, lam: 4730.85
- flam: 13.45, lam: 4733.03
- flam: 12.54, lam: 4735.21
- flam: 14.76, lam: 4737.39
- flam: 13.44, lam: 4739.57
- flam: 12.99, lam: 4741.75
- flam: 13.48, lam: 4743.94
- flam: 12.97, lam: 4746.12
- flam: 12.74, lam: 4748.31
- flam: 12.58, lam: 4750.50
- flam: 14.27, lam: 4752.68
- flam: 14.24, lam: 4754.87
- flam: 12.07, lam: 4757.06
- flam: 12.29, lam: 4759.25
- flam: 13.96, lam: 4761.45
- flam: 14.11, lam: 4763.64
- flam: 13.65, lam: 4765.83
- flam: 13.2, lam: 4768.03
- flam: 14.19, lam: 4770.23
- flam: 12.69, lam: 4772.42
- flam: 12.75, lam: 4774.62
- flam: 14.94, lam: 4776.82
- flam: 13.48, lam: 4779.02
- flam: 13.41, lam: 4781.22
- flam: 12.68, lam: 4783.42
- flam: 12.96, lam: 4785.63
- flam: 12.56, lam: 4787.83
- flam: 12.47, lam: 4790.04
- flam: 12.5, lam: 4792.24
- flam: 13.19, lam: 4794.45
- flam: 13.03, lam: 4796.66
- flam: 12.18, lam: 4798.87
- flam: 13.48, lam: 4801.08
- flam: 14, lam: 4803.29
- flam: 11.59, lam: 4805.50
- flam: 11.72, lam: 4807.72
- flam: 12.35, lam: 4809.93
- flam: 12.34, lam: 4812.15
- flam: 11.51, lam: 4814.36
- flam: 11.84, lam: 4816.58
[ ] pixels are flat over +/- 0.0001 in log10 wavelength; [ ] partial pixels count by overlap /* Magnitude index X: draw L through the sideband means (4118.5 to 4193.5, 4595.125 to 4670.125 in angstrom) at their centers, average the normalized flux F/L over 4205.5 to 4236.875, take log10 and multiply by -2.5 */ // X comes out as 0.29 mag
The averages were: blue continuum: 13.8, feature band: 10.5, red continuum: 13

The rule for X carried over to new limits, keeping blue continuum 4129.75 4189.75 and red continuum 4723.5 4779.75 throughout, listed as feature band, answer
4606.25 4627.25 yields 0.04 mag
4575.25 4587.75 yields 0.12 mag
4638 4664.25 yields 0.05 mag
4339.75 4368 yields 0.29 mag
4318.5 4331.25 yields 0.06 mag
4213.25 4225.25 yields 0.46 mag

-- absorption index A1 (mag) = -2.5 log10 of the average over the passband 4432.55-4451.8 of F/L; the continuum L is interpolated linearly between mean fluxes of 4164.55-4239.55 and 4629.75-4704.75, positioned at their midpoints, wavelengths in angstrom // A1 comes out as 0.33 mag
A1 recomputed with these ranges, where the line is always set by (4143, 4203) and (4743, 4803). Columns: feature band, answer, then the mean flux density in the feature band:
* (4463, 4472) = 0.08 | 13.2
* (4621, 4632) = 0.03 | 13.3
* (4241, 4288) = 0.28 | 11.5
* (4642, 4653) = 0.04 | 13.1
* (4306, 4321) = 0.10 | 13.4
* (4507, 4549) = 0.02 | 13.7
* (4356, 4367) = 0.27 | 11.4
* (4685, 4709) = 0.03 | 13.1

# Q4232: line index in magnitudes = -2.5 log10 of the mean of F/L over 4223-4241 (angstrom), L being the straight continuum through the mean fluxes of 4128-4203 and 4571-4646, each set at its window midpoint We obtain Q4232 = 0.205 mag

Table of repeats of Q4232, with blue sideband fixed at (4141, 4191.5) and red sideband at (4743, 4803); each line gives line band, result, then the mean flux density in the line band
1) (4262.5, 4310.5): 0.332 mag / 11.5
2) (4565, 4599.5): 0.130 mag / 12.5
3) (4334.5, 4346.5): 0.168 mag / 13.1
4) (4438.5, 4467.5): 0.349 mag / 10.7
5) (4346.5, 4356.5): 0.459 mag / 10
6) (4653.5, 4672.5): 0.036 mag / 13.3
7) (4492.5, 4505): 0.017 mag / 14.3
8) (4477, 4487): 0.063 mag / 13.8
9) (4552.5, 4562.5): -0.049 mag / 14.9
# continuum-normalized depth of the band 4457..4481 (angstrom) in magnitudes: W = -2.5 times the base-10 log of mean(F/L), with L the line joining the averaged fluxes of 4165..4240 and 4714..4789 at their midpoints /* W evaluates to 0.05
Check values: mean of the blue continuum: 14.7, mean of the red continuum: 13.4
